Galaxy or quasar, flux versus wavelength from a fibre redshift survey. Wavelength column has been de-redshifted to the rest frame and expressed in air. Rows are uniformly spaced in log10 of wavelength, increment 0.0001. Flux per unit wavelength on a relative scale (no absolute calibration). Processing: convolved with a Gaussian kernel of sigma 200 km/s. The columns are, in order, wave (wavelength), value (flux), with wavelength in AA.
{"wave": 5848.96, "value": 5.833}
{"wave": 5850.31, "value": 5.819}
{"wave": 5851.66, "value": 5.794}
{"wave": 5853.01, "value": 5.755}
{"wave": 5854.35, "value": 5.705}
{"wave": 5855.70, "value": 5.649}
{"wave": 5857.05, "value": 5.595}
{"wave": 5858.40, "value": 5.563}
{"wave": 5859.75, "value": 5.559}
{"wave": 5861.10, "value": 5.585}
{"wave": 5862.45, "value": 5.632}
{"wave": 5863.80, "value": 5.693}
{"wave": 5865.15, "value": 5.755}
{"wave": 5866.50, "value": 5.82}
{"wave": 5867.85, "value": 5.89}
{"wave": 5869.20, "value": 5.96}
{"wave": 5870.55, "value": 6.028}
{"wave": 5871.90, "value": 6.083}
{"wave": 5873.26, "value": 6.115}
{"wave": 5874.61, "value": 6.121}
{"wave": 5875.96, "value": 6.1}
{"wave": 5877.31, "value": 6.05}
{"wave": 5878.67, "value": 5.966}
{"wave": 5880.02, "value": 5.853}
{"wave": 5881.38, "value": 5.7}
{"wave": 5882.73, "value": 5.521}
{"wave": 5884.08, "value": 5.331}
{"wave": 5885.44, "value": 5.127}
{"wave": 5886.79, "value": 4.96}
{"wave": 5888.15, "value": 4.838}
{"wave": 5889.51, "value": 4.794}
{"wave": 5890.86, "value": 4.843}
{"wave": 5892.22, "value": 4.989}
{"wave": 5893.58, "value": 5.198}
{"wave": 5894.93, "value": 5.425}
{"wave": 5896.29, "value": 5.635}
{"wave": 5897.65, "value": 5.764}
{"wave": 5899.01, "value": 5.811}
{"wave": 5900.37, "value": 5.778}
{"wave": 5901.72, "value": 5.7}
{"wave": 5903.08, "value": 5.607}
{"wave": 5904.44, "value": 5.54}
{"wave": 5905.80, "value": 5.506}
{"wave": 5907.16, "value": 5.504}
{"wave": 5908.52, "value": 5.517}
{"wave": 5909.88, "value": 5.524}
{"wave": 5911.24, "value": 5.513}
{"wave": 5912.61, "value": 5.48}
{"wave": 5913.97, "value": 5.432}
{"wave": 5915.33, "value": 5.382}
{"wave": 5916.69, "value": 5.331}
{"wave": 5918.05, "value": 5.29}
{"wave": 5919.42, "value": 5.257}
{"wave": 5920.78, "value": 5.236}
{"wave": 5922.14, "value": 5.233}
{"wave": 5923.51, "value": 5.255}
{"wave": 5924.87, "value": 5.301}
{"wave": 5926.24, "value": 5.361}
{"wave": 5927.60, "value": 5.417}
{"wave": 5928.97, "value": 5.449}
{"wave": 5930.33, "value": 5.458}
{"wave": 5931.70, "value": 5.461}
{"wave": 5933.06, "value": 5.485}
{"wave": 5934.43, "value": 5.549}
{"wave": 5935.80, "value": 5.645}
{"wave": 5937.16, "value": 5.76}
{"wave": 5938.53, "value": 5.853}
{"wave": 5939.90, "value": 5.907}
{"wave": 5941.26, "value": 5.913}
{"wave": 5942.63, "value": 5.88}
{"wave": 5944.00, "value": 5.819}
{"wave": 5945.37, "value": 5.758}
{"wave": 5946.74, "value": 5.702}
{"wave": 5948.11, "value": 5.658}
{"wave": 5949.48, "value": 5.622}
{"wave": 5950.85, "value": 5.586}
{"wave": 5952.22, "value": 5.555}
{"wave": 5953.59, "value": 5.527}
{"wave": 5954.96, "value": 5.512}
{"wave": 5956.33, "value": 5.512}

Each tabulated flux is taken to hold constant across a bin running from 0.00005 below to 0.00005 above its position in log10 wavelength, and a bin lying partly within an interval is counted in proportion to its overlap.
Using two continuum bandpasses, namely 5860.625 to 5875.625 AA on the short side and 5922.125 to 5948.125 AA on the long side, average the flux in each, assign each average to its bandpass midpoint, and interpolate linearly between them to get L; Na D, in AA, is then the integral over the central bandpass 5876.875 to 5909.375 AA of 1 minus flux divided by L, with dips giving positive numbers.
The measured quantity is 1.9 AA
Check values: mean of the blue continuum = 5.89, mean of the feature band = 5.45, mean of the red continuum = 5.6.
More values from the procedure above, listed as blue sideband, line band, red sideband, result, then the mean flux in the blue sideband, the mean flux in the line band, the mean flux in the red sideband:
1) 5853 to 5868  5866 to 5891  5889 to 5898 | -1.0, 5.67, 5.65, 5.23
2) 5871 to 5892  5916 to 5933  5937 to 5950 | 1.1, 5.55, 5.34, 5.79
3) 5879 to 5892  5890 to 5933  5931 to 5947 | 0.4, 5.23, 5.42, 5.73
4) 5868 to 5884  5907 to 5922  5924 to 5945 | 0.9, 5.93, 5.4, 5.62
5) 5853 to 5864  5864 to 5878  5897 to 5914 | -0.9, 5.63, 5.98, 5.6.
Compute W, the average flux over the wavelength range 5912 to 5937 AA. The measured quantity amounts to 5.4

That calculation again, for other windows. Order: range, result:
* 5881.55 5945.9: 5.46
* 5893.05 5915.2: 5.56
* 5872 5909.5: 5.54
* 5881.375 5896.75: 5.17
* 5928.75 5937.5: 5.54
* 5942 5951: 5.72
